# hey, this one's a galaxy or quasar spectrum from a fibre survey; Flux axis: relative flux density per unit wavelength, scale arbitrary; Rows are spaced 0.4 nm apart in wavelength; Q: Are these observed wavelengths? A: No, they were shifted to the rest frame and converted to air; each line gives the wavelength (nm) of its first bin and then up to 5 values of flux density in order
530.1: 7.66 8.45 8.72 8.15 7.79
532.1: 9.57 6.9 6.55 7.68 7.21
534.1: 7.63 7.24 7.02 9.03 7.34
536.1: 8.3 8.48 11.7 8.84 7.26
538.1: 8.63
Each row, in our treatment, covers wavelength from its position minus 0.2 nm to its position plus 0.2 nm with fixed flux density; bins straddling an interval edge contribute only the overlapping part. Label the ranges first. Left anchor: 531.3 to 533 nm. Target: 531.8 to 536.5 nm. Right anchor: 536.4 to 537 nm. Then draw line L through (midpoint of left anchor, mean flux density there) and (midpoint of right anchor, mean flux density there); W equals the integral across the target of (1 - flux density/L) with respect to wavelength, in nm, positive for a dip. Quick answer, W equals 0.57 nm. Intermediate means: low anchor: 7.82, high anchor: 10.1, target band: 7.72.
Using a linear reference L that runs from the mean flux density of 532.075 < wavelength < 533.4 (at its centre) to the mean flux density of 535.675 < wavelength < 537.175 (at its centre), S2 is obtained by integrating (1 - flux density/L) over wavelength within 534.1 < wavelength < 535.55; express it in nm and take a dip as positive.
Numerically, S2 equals 0.115 nm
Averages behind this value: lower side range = 7.42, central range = 7.73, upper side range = 9.14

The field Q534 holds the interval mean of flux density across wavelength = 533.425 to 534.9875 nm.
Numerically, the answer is 7.31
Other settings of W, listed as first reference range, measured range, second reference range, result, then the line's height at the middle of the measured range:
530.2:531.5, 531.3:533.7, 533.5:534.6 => 0.05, 7.86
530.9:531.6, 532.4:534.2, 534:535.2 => 0.13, 7.74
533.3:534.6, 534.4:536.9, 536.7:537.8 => 0.08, 8.46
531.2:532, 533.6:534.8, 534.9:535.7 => 0.11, 8.12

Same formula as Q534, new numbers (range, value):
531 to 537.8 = 8.06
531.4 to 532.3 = 8.62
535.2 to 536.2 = 8.13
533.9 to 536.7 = 7.86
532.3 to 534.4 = 7.2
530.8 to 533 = 7.97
